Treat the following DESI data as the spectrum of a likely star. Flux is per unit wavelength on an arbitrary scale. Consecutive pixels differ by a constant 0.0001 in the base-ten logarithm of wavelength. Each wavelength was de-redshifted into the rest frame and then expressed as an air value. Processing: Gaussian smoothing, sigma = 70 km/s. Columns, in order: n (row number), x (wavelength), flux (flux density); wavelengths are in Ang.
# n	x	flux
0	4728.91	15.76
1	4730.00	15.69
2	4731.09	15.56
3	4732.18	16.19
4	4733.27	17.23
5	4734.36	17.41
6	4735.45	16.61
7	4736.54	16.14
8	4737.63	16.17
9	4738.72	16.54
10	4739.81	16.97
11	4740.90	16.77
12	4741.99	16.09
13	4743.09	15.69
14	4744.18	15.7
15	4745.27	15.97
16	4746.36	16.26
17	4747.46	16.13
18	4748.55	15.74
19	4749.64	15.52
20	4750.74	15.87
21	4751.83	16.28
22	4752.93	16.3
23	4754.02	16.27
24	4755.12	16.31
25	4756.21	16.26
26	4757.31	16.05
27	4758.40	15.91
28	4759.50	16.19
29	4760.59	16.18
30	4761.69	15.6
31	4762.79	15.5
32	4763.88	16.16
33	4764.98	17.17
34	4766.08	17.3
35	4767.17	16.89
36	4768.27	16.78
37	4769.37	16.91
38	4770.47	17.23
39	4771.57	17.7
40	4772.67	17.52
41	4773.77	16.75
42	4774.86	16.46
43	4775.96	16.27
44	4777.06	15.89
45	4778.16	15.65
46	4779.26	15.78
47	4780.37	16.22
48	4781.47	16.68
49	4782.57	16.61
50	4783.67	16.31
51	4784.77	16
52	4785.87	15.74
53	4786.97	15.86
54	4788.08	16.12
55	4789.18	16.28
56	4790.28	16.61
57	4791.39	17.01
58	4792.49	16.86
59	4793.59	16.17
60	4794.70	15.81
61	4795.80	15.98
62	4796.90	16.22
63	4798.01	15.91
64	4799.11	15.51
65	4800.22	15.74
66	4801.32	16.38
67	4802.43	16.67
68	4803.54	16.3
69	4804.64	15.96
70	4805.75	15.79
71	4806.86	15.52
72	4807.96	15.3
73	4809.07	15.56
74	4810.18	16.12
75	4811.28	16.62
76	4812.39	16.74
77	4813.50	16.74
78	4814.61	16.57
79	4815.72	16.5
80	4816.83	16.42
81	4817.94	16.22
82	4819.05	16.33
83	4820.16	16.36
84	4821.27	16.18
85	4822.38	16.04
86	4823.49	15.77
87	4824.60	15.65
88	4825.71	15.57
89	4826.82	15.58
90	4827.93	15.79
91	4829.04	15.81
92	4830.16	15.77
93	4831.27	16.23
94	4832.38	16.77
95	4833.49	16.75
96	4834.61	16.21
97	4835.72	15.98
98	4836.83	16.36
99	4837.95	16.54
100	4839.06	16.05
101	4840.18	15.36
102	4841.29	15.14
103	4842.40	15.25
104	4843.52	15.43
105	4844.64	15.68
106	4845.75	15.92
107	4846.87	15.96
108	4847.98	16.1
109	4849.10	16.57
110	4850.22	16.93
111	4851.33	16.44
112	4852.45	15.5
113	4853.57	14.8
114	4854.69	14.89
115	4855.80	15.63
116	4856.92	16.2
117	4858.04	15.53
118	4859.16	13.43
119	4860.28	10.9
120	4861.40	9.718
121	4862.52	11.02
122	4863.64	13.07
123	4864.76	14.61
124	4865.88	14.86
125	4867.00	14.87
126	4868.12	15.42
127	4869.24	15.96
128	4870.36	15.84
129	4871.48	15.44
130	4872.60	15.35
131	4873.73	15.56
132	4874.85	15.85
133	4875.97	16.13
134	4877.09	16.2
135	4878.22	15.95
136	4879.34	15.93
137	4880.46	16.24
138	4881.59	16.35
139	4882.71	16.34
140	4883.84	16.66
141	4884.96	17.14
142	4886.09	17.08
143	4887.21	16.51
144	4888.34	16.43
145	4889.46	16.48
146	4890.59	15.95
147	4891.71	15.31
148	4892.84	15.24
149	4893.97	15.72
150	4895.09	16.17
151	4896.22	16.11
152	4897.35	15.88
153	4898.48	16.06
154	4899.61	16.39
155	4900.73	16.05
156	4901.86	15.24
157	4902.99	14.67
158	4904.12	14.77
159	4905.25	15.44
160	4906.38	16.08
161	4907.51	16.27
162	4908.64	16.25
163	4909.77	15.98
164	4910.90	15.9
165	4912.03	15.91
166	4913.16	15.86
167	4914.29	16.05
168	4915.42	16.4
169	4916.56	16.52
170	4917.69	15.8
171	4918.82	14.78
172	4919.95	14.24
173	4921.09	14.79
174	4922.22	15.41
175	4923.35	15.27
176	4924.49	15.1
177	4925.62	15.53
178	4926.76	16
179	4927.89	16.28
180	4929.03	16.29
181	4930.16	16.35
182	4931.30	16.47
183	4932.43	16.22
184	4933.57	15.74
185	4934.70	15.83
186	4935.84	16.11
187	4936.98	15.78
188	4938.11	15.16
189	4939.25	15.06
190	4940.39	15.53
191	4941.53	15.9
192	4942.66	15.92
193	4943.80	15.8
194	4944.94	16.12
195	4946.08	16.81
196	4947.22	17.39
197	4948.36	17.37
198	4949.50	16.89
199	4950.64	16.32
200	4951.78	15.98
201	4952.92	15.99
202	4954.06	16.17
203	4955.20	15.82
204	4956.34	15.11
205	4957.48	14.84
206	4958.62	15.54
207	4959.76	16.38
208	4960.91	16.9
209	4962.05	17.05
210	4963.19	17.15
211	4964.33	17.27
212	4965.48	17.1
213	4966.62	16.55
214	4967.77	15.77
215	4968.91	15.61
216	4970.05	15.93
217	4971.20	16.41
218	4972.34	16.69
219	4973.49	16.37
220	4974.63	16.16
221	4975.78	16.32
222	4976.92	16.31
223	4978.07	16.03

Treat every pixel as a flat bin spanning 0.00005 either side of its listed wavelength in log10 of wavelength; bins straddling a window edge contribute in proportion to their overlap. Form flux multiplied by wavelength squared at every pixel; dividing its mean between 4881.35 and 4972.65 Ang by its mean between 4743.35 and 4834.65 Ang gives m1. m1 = 1.05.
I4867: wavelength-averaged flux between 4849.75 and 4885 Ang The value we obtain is 15.1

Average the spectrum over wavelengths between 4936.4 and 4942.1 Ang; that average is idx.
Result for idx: 15.5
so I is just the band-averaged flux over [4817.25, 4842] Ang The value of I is 16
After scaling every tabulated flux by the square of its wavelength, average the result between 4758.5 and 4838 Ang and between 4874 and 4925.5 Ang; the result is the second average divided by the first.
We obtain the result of 1.0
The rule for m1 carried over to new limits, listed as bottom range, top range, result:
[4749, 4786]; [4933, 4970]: 1.06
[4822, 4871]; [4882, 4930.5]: 1.06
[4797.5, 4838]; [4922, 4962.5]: 1.05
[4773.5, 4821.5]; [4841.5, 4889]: 0.98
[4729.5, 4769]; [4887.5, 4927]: 1.03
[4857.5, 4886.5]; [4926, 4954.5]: 1.10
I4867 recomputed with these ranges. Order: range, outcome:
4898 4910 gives 15.7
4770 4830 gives 16.2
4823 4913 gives 15.6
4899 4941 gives 15.7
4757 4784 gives 16.5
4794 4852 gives 16.1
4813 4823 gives 16.4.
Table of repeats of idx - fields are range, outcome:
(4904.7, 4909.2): 16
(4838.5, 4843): 15.5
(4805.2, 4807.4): 15.6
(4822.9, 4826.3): 15.7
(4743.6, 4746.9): 16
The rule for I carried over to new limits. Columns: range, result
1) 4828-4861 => 15.6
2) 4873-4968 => 16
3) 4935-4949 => 16.1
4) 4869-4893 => 16.1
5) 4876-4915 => 16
